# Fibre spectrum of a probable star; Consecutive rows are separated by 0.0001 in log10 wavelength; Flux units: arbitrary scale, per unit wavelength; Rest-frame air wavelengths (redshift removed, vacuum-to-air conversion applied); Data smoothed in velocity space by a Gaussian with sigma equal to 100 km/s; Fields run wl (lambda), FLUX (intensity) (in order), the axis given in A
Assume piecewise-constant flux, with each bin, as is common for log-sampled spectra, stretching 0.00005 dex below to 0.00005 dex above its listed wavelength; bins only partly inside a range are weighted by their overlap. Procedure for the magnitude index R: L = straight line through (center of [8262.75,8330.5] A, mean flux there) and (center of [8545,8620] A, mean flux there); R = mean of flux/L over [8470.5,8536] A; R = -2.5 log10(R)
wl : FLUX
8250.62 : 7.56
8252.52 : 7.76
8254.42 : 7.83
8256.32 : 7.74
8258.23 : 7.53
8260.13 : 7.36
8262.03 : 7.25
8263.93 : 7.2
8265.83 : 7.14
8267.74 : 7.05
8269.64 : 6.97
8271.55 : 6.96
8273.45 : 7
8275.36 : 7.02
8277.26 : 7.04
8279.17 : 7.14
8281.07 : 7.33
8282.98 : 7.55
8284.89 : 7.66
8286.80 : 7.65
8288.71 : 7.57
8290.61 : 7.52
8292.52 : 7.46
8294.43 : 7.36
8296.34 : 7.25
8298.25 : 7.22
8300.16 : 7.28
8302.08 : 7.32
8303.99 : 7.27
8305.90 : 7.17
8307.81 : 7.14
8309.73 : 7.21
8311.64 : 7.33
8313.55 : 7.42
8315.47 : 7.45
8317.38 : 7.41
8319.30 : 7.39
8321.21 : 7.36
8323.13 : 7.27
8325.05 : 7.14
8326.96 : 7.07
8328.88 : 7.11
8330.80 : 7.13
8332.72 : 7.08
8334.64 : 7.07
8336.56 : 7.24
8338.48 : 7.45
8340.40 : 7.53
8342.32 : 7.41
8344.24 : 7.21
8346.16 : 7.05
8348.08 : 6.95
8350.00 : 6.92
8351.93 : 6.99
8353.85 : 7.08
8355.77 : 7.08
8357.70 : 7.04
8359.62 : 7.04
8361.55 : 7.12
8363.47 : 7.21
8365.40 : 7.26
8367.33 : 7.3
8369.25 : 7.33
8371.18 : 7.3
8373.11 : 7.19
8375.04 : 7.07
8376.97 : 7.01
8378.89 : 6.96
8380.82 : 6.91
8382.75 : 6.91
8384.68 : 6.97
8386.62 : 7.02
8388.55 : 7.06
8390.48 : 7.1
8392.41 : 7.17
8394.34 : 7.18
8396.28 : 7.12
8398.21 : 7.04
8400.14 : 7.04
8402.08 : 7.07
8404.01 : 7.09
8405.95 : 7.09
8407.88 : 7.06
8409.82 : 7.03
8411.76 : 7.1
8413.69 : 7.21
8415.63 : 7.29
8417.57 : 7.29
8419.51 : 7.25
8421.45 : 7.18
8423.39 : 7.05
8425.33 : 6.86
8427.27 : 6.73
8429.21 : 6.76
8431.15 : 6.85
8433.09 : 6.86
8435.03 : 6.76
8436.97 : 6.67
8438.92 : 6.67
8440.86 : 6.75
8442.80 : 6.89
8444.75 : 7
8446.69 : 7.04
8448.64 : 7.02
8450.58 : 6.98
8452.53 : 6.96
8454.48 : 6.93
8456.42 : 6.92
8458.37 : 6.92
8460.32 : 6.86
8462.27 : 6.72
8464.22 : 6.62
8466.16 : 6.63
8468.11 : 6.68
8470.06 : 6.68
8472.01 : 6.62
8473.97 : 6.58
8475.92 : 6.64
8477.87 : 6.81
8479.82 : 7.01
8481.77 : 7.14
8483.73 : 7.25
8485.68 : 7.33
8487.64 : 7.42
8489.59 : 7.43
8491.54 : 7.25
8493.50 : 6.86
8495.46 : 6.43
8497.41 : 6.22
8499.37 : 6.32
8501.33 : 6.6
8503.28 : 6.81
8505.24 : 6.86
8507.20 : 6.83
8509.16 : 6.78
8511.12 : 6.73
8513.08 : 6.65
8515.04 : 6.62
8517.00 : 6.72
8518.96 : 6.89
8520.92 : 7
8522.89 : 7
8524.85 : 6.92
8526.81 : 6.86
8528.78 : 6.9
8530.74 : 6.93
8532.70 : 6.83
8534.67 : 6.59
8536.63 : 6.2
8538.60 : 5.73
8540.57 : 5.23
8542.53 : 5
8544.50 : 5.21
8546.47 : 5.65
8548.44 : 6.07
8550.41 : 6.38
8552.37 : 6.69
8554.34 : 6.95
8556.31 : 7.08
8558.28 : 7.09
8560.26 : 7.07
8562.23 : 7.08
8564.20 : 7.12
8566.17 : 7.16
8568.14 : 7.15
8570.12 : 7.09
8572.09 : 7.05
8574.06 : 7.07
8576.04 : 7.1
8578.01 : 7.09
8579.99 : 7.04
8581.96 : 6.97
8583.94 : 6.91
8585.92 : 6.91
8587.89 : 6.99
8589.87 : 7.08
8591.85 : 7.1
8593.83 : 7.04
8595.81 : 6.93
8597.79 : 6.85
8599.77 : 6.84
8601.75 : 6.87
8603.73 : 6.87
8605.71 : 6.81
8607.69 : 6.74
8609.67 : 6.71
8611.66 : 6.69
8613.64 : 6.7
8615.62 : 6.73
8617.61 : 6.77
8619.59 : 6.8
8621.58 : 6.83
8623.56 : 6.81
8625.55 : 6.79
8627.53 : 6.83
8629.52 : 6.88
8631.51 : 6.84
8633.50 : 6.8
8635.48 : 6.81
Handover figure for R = 0.02 mag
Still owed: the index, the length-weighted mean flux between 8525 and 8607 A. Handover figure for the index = 6.72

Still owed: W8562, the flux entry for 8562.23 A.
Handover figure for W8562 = 7.08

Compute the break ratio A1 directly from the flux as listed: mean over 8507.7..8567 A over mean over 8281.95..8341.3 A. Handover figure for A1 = 0.90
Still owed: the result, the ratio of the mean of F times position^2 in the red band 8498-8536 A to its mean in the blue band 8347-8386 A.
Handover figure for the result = 1.0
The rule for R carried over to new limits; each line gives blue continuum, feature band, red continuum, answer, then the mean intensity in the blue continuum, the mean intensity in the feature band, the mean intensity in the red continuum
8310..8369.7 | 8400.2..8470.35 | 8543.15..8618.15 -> 0.019 mag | 7.21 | 6.93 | 6.82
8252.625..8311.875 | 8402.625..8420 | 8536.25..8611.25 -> -0.016 mag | 7.31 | 7.15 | 6.71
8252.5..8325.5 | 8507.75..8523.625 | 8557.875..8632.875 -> 0.037 mag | 7.32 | 6.79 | 6.93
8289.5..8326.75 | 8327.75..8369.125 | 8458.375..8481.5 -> 0.001 mag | 7.31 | 7.16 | 6.74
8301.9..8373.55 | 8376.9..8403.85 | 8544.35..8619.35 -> 0.014 mag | 7.21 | 7.04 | 6.85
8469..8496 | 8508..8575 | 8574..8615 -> 0.049 mag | 6.97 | 6.63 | 6.91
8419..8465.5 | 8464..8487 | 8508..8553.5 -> -0.023 mag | 6.88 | 6.85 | 6.42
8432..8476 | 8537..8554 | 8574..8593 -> 0.196 mag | 6.8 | 5.81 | 7.02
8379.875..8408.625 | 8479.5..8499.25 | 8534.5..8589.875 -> -0.029 mag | 7.06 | 7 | 6.64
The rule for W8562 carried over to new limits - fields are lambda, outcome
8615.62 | 6.73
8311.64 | 7.33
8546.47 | 5.65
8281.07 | 7.33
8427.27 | 6.73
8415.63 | 7.29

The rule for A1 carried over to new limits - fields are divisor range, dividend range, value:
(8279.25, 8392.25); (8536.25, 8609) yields 0.93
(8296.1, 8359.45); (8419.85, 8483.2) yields 0.95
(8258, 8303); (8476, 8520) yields 0.94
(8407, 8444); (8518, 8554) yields 0.91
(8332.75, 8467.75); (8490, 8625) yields 0.96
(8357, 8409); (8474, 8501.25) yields 0.97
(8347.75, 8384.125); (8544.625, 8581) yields 0.97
